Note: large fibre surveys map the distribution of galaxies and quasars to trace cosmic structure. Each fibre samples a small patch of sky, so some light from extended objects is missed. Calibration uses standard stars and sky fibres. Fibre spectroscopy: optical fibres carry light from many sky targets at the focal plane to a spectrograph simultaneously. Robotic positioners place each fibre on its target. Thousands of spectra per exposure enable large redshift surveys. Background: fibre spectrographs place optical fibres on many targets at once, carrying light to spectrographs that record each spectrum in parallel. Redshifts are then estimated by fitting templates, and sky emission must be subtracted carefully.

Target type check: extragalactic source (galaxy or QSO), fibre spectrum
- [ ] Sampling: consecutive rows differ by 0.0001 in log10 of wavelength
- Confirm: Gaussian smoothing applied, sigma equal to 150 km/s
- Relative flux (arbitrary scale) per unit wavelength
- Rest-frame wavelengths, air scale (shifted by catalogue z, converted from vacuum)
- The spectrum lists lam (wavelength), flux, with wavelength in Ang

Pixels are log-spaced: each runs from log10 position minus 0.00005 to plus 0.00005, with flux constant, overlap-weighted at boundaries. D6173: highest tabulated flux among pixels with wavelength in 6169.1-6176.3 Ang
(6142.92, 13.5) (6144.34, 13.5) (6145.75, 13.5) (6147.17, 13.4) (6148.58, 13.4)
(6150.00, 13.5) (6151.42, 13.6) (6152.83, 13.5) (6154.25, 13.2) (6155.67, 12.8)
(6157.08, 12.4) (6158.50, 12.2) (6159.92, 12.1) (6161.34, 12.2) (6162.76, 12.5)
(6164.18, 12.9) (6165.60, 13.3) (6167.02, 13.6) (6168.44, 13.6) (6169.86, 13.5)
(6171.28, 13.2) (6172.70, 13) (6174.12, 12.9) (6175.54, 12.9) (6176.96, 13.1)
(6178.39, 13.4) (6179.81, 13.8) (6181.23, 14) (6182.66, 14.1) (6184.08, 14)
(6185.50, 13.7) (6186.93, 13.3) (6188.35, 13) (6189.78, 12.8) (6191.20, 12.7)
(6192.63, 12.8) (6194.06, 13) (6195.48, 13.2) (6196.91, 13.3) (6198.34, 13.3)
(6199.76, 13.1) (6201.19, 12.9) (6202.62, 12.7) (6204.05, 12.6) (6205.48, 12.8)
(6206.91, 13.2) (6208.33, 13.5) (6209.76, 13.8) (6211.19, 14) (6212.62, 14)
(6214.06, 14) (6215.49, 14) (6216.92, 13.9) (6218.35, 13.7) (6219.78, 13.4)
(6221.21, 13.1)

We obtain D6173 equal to 13.5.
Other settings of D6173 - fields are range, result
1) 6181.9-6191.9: 14.1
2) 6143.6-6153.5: 13.6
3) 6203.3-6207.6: 13.2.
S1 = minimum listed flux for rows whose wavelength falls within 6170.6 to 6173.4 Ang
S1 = 13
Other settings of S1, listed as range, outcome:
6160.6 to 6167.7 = 12.2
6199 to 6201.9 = 12.9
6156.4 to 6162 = 12.1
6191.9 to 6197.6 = 12.8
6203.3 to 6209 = 12.6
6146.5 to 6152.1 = 13.4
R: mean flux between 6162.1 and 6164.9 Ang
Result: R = 12.7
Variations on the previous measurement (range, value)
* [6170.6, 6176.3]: 13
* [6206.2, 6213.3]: 13.7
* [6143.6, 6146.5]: 13.5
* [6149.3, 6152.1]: 13.5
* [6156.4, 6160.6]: 12.2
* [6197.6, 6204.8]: 12.9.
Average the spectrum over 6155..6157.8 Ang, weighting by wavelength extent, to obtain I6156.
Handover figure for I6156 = 12.6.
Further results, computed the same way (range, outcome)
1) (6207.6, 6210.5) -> 13.7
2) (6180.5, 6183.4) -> 14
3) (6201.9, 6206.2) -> 12.7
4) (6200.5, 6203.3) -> 12.8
